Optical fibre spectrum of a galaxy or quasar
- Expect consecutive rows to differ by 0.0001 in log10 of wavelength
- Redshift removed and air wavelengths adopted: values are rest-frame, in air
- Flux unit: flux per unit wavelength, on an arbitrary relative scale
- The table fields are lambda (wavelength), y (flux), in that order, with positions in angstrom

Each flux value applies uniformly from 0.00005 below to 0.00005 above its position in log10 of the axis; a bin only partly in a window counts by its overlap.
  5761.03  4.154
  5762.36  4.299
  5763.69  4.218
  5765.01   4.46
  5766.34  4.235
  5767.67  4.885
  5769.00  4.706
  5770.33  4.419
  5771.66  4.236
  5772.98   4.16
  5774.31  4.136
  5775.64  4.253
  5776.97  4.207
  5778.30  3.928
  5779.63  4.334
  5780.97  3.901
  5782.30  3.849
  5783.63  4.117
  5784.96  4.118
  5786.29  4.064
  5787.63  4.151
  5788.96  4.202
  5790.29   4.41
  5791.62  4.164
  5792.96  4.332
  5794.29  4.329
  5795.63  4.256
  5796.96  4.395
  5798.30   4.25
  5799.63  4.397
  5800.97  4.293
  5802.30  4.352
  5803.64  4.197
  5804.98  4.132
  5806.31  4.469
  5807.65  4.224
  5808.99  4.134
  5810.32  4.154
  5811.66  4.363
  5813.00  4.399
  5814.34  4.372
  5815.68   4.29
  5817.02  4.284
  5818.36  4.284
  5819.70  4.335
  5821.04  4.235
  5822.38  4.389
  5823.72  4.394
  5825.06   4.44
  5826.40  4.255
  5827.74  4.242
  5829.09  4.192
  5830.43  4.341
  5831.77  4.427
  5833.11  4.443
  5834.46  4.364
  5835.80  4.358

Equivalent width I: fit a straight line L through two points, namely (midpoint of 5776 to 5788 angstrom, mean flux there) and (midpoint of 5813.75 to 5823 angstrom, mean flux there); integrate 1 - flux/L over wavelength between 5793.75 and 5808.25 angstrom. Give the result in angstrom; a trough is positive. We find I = -0.35 angstrom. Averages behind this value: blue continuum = 4.07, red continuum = 4.31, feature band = 4.3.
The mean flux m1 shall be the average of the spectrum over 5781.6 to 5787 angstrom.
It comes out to 4.04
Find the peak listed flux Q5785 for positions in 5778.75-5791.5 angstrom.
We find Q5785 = 4.41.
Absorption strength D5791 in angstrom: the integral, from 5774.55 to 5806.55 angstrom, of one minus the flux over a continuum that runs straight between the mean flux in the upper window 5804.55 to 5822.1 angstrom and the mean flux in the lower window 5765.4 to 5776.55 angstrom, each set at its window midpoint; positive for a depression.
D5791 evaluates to 0.9 angstrom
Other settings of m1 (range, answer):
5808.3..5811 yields 4.15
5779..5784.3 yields 4.05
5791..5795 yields 4.27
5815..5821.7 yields 4.28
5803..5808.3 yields 4.26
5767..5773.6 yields 4.48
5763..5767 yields 4.31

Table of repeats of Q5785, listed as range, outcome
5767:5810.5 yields 4.885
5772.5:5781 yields 4.334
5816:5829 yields 4.44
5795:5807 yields 4.469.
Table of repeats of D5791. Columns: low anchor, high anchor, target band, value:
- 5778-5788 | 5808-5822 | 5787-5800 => -0.49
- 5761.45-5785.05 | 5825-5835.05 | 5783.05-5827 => 0.16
